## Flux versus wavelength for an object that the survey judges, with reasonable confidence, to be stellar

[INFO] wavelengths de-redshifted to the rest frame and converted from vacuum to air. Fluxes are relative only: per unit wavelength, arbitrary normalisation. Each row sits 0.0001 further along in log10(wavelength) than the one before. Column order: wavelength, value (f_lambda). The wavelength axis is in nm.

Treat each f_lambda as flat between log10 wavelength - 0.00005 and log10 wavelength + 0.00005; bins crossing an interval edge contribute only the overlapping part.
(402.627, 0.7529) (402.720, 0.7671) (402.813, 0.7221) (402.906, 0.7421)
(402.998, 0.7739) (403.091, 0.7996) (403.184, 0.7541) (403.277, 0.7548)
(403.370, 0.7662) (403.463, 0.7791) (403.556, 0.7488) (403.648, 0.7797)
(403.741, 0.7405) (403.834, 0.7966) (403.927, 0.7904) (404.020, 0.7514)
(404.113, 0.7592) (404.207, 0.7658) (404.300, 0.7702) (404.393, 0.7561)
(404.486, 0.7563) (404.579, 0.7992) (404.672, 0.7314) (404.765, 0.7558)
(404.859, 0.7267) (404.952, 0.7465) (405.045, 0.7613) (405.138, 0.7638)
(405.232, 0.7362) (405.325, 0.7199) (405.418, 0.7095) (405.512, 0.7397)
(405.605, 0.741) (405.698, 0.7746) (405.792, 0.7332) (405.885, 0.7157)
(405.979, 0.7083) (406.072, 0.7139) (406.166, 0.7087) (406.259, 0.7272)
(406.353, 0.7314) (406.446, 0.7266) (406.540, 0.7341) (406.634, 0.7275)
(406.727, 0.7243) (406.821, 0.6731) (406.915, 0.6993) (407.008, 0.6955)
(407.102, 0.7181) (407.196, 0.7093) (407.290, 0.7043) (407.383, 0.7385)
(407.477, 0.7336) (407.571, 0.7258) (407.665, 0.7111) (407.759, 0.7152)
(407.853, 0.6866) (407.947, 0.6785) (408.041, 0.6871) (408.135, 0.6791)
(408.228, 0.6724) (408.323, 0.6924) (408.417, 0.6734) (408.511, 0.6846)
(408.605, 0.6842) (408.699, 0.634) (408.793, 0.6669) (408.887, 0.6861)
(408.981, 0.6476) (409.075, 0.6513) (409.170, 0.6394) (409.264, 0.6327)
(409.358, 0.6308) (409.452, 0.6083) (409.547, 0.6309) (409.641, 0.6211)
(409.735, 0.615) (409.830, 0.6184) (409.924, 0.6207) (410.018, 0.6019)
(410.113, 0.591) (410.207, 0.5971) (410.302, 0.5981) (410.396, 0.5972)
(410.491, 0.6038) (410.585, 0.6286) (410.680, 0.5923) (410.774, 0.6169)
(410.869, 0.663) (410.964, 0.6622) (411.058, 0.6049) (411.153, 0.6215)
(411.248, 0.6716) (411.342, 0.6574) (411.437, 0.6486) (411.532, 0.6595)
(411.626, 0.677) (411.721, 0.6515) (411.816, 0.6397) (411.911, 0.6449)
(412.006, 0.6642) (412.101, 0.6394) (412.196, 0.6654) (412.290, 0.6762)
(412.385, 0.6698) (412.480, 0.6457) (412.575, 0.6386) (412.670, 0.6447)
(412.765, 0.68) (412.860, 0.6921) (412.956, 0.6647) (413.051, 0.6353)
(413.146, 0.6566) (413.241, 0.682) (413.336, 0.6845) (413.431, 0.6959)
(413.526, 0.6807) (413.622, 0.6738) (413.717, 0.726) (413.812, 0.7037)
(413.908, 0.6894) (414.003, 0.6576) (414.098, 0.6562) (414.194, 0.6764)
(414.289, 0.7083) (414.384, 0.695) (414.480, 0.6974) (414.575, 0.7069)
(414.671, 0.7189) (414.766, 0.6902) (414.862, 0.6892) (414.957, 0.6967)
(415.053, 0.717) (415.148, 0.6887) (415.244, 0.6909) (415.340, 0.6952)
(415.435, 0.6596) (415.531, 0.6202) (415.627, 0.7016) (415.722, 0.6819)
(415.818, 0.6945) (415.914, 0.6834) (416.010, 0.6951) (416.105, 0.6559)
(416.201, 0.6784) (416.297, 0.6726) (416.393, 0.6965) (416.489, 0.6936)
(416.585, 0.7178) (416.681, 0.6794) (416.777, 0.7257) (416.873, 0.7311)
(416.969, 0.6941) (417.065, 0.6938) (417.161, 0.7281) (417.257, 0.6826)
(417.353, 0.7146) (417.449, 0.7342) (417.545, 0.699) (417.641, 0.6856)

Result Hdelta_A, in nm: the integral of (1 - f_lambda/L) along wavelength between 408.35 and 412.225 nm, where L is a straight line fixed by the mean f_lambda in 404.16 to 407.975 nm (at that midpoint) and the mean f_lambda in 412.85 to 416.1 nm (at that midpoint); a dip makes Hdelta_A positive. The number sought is 0.38 nm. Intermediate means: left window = 0.729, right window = 0.685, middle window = 0.638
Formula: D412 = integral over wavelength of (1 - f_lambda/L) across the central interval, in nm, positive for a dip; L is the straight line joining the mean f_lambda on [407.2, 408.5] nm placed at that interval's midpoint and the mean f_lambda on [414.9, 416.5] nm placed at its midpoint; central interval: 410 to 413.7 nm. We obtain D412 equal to 0.23 nm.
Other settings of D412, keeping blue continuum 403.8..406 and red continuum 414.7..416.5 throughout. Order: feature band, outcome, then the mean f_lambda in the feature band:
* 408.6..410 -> 0.17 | 0.637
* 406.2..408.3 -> 0.08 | 0.709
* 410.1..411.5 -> 0.17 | 0.625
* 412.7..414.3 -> 0.04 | 0.679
